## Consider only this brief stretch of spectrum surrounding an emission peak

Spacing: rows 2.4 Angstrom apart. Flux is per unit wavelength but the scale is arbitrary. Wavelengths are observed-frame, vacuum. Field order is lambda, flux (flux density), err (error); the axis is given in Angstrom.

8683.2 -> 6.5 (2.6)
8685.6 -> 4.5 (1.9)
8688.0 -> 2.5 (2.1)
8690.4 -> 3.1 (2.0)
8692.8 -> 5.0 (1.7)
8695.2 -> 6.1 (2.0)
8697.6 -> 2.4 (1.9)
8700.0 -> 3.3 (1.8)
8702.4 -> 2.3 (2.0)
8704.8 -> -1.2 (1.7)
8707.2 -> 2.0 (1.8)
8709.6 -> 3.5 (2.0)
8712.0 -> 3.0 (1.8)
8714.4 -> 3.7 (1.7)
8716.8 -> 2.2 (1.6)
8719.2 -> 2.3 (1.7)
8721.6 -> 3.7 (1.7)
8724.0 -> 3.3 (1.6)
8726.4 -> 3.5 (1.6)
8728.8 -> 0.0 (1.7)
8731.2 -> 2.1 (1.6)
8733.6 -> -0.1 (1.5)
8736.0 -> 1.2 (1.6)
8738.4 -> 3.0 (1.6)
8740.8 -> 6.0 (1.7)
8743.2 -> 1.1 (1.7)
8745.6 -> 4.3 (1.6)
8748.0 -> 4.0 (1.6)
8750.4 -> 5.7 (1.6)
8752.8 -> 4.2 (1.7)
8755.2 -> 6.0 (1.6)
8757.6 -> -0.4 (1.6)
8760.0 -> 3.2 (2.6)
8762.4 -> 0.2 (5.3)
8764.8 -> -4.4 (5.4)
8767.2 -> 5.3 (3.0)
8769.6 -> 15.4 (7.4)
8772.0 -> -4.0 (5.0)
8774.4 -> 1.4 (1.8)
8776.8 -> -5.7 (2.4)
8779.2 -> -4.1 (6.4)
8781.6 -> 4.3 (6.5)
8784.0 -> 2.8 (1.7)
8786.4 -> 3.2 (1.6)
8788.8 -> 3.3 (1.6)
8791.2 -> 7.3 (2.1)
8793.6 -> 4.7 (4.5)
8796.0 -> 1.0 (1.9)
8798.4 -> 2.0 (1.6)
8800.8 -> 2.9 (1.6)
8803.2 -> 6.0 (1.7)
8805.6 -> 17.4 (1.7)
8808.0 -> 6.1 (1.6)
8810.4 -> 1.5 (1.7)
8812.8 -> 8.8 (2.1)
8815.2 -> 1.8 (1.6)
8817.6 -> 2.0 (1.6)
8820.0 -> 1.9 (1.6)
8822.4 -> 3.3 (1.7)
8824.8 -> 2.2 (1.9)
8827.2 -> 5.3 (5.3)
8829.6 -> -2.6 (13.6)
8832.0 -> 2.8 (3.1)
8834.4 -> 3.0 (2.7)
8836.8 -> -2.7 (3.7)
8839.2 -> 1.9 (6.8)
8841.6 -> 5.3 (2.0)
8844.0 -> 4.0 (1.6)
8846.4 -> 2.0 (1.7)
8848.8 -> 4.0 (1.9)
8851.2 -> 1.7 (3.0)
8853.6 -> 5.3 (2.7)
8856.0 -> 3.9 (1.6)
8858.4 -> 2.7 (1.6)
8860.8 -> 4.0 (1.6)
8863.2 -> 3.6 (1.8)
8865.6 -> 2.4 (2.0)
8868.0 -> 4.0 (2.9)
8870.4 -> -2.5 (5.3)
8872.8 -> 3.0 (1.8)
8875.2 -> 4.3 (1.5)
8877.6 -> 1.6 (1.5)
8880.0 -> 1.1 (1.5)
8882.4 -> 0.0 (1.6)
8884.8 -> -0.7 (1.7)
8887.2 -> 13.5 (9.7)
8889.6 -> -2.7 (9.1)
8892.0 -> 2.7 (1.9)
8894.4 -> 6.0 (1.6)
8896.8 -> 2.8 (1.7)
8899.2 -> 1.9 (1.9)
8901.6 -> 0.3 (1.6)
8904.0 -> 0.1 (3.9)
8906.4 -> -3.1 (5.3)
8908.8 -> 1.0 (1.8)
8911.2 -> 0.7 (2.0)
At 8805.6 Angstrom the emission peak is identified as H-gamma 4340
